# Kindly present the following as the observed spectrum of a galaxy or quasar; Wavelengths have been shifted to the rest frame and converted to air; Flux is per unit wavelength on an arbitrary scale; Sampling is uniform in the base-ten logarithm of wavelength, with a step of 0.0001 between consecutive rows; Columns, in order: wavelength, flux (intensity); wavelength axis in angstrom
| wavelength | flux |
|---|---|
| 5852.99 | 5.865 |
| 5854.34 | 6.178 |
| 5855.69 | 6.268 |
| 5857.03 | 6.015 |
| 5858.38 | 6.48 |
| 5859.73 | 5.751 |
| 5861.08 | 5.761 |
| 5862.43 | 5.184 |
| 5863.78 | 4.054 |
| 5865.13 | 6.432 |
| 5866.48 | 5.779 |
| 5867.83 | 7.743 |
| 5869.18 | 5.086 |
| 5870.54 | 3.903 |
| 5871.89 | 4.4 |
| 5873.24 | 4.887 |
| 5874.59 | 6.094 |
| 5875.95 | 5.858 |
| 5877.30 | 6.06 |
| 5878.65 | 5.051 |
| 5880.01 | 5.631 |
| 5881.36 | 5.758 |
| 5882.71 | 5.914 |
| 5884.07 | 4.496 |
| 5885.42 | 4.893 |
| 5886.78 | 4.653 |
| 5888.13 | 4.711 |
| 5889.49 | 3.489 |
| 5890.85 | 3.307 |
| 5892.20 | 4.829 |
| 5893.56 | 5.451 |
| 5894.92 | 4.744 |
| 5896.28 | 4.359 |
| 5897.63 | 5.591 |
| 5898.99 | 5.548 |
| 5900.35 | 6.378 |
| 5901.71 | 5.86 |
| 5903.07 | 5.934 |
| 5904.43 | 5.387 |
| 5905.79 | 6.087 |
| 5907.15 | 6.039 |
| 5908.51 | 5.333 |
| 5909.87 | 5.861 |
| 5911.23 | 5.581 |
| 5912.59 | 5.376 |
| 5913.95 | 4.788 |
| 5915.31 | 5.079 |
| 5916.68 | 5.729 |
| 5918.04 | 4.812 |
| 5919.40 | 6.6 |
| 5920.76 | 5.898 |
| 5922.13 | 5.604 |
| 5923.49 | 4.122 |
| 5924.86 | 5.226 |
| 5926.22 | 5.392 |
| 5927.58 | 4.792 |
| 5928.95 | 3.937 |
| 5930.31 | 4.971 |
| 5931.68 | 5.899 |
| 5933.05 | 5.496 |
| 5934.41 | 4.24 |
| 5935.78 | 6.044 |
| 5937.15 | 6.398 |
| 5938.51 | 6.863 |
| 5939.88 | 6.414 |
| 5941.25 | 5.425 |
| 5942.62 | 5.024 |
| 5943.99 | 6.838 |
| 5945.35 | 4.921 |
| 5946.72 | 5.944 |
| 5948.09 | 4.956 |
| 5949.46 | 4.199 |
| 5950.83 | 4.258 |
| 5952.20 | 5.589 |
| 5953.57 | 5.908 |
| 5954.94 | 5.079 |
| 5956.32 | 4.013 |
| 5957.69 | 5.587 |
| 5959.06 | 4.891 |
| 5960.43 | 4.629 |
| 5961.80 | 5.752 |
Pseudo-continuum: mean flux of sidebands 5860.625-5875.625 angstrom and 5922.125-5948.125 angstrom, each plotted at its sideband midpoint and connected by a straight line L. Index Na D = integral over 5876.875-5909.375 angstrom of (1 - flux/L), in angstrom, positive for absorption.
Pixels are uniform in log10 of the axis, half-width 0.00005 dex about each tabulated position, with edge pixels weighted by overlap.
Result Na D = 1.1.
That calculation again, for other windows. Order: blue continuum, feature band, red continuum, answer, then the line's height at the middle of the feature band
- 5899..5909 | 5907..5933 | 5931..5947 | 2.29 angstrom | 5.82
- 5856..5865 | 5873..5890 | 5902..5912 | 1.39 angstrom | 5.68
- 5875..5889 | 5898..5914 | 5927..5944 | -0.96 angstrom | 5.39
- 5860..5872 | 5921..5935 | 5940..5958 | 0.76 angstrom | 5.29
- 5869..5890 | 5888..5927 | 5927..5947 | 0.10 angstrom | 5.3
